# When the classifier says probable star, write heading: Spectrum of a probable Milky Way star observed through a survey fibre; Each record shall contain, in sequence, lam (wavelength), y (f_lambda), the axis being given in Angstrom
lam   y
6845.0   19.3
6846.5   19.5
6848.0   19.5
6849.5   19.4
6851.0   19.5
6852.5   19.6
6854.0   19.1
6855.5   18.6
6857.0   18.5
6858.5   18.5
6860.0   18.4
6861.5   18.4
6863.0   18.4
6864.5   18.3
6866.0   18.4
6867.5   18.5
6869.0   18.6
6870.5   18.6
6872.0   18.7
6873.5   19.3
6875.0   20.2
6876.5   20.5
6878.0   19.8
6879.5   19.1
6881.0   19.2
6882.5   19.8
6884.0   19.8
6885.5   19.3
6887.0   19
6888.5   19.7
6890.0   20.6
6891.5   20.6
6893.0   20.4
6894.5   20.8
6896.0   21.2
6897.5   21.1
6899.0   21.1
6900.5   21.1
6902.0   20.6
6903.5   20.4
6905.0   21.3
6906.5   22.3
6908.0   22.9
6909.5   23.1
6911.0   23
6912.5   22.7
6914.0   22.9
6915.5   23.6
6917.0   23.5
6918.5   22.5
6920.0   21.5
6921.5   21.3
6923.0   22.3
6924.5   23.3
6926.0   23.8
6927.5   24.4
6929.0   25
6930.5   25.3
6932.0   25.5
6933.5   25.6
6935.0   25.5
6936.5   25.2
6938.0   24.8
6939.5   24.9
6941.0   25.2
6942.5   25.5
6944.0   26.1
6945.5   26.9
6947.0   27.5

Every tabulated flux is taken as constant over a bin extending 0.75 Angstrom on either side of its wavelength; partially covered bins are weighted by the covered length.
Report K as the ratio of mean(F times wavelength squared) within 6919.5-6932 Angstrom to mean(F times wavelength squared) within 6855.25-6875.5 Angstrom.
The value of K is 1.28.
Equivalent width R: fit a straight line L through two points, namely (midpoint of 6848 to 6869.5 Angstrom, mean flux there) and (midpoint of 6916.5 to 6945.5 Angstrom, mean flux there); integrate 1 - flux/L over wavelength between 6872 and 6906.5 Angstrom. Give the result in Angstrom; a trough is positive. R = 1.4 Angstrom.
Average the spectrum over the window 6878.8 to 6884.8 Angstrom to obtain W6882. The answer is 19.5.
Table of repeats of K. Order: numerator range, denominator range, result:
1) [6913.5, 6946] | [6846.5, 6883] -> 1.30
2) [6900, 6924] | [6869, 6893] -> 1.14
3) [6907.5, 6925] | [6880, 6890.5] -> 1.17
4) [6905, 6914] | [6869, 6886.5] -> 1.18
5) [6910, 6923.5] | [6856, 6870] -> 1.24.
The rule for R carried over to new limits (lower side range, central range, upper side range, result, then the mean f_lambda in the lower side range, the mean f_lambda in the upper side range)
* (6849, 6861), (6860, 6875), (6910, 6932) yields 0.84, 18.9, 23.3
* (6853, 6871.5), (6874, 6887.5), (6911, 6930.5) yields 0.24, 18.5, 23.2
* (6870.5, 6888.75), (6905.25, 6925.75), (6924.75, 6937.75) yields 0.52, 19.5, 25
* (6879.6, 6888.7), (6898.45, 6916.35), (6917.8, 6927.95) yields -0.60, 19.4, 22.7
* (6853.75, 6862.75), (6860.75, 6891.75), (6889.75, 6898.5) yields 0.67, 18.5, 20.8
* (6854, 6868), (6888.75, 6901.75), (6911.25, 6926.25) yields 0.11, 18.5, 22.7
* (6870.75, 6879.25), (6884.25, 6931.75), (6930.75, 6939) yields 1.64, 19.6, 25.3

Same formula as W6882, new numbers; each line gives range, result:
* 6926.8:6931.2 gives 24.9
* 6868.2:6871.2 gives 18.6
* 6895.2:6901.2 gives 21.1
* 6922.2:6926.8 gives 23.1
